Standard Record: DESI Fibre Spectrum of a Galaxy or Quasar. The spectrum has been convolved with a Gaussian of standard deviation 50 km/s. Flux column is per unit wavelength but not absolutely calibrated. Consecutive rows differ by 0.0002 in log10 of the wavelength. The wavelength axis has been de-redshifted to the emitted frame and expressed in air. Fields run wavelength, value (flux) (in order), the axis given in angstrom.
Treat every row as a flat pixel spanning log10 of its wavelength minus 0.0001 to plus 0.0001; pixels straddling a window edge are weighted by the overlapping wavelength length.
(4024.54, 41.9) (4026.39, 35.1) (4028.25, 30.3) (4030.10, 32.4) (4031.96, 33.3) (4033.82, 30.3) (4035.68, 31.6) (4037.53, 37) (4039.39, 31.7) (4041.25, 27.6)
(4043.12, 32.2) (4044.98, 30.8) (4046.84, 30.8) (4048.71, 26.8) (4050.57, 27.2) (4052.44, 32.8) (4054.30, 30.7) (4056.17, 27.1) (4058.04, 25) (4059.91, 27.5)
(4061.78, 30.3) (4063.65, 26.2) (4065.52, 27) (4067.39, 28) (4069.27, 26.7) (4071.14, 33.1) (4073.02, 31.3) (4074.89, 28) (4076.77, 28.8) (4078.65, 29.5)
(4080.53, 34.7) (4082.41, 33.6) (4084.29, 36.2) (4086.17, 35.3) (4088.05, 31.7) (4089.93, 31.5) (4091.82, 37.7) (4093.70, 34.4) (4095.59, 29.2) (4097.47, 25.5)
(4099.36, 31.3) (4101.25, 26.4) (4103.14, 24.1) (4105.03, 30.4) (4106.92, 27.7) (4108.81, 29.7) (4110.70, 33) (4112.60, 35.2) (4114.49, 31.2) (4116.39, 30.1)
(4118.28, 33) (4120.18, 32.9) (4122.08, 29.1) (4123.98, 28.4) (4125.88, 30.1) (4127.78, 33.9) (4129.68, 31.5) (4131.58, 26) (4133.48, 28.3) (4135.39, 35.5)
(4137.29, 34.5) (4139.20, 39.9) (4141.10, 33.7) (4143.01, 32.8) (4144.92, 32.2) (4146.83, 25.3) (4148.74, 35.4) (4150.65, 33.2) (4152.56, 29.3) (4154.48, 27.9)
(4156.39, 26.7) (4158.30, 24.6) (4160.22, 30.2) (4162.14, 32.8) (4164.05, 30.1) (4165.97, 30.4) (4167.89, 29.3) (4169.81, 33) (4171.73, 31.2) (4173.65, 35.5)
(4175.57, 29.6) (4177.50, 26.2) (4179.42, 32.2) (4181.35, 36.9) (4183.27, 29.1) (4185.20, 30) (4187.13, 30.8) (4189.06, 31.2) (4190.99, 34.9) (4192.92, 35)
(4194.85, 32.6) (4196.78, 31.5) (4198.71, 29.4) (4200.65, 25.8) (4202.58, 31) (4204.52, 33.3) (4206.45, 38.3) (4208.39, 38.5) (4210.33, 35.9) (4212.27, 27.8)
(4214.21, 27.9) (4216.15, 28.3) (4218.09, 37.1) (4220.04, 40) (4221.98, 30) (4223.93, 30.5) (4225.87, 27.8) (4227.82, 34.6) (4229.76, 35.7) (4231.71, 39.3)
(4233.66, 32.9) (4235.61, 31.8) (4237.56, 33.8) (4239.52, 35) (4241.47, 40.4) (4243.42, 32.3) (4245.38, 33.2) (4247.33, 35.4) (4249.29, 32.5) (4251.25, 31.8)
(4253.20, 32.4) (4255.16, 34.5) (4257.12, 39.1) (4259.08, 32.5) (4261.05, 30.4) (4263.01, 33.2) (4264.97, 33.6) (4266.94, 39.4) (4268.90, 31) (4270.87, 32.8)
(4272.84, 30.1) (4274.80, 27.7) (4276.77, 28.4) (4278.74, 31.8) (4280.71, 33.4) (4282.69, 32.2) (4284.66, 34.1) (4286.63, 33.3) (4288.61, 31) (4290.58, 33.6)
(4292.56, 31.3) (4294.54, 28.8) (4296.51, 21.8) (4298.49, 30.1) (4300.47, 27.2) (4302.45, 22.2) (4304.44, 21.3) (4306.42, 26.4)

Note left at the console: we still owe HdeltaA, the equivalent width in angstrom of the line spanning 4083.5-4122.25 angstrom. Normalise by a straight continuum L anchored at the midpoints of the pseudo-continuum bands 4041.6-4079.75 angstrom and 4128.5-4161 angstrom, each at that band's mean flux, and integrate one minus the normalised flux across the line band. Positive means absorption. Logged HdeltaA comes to -1.60 angstrom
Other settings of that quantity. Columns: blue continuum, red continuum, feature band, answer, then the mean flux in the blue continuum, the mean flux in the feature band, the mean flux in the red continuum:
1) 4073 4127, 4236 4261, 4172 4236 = 1.5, 31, 32.5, 34.2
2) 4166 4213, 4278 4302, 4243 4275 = -2.3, 32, 33.2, 30.5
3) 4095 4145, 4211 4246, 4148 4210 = 1.4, 30.9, 31.5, 33.3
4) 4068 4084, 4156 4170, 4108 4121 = -0.8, 30.9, 32.2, 29.6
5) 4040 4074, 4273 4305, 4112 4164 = -3.7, 29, 31.2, 29.4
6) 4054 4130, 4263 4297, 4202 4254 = -3.9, 30.4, 33.6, 31.6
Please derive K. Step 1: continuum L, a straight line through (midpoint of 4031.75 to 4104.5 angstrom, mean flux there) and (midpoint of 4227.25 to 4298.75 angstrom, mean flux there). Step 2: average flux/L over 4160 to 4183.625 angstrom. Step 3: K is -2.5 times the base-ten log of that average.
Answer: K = 0.010 mag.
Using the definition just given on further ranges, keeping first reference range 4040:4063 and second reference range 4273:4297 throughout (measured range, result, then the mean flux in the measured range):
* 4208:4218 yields -0.053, 31.8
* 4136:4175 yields -0.056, 31.4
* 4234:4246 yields -0.131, 34.4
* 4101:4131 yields -0.033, 30.5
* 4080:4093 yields -0.173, 34.4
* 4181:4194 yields -0.080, 32.4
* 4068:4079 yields -0.011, 29.5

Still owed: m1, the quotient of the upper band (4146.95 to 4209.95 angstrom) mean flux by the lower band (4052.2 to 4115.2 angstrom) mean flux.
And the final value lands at 1.0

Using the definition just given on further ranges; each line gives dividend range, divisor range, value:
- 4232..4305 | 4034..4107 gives 1.06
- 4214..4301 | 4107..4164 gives 1.05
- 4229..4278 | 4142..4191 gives 1.09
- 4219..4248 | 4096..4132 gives 1.14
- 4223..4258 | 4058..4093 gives 1.11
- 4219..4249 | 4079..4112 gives 1.09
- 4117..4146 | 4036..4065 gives 1.08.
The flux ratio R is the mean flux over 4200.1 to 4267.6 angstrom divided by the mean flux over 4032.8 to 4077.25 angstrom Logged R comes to 1.14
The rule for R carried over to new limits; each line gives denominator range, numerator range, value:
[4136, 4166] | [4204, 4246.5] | 1.08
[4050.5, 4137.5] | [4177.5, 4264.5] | 1.08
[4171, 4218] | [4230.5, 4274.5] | 1.06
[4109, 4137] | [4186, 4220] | 1.04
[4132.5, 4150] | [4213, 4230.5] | 0.98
